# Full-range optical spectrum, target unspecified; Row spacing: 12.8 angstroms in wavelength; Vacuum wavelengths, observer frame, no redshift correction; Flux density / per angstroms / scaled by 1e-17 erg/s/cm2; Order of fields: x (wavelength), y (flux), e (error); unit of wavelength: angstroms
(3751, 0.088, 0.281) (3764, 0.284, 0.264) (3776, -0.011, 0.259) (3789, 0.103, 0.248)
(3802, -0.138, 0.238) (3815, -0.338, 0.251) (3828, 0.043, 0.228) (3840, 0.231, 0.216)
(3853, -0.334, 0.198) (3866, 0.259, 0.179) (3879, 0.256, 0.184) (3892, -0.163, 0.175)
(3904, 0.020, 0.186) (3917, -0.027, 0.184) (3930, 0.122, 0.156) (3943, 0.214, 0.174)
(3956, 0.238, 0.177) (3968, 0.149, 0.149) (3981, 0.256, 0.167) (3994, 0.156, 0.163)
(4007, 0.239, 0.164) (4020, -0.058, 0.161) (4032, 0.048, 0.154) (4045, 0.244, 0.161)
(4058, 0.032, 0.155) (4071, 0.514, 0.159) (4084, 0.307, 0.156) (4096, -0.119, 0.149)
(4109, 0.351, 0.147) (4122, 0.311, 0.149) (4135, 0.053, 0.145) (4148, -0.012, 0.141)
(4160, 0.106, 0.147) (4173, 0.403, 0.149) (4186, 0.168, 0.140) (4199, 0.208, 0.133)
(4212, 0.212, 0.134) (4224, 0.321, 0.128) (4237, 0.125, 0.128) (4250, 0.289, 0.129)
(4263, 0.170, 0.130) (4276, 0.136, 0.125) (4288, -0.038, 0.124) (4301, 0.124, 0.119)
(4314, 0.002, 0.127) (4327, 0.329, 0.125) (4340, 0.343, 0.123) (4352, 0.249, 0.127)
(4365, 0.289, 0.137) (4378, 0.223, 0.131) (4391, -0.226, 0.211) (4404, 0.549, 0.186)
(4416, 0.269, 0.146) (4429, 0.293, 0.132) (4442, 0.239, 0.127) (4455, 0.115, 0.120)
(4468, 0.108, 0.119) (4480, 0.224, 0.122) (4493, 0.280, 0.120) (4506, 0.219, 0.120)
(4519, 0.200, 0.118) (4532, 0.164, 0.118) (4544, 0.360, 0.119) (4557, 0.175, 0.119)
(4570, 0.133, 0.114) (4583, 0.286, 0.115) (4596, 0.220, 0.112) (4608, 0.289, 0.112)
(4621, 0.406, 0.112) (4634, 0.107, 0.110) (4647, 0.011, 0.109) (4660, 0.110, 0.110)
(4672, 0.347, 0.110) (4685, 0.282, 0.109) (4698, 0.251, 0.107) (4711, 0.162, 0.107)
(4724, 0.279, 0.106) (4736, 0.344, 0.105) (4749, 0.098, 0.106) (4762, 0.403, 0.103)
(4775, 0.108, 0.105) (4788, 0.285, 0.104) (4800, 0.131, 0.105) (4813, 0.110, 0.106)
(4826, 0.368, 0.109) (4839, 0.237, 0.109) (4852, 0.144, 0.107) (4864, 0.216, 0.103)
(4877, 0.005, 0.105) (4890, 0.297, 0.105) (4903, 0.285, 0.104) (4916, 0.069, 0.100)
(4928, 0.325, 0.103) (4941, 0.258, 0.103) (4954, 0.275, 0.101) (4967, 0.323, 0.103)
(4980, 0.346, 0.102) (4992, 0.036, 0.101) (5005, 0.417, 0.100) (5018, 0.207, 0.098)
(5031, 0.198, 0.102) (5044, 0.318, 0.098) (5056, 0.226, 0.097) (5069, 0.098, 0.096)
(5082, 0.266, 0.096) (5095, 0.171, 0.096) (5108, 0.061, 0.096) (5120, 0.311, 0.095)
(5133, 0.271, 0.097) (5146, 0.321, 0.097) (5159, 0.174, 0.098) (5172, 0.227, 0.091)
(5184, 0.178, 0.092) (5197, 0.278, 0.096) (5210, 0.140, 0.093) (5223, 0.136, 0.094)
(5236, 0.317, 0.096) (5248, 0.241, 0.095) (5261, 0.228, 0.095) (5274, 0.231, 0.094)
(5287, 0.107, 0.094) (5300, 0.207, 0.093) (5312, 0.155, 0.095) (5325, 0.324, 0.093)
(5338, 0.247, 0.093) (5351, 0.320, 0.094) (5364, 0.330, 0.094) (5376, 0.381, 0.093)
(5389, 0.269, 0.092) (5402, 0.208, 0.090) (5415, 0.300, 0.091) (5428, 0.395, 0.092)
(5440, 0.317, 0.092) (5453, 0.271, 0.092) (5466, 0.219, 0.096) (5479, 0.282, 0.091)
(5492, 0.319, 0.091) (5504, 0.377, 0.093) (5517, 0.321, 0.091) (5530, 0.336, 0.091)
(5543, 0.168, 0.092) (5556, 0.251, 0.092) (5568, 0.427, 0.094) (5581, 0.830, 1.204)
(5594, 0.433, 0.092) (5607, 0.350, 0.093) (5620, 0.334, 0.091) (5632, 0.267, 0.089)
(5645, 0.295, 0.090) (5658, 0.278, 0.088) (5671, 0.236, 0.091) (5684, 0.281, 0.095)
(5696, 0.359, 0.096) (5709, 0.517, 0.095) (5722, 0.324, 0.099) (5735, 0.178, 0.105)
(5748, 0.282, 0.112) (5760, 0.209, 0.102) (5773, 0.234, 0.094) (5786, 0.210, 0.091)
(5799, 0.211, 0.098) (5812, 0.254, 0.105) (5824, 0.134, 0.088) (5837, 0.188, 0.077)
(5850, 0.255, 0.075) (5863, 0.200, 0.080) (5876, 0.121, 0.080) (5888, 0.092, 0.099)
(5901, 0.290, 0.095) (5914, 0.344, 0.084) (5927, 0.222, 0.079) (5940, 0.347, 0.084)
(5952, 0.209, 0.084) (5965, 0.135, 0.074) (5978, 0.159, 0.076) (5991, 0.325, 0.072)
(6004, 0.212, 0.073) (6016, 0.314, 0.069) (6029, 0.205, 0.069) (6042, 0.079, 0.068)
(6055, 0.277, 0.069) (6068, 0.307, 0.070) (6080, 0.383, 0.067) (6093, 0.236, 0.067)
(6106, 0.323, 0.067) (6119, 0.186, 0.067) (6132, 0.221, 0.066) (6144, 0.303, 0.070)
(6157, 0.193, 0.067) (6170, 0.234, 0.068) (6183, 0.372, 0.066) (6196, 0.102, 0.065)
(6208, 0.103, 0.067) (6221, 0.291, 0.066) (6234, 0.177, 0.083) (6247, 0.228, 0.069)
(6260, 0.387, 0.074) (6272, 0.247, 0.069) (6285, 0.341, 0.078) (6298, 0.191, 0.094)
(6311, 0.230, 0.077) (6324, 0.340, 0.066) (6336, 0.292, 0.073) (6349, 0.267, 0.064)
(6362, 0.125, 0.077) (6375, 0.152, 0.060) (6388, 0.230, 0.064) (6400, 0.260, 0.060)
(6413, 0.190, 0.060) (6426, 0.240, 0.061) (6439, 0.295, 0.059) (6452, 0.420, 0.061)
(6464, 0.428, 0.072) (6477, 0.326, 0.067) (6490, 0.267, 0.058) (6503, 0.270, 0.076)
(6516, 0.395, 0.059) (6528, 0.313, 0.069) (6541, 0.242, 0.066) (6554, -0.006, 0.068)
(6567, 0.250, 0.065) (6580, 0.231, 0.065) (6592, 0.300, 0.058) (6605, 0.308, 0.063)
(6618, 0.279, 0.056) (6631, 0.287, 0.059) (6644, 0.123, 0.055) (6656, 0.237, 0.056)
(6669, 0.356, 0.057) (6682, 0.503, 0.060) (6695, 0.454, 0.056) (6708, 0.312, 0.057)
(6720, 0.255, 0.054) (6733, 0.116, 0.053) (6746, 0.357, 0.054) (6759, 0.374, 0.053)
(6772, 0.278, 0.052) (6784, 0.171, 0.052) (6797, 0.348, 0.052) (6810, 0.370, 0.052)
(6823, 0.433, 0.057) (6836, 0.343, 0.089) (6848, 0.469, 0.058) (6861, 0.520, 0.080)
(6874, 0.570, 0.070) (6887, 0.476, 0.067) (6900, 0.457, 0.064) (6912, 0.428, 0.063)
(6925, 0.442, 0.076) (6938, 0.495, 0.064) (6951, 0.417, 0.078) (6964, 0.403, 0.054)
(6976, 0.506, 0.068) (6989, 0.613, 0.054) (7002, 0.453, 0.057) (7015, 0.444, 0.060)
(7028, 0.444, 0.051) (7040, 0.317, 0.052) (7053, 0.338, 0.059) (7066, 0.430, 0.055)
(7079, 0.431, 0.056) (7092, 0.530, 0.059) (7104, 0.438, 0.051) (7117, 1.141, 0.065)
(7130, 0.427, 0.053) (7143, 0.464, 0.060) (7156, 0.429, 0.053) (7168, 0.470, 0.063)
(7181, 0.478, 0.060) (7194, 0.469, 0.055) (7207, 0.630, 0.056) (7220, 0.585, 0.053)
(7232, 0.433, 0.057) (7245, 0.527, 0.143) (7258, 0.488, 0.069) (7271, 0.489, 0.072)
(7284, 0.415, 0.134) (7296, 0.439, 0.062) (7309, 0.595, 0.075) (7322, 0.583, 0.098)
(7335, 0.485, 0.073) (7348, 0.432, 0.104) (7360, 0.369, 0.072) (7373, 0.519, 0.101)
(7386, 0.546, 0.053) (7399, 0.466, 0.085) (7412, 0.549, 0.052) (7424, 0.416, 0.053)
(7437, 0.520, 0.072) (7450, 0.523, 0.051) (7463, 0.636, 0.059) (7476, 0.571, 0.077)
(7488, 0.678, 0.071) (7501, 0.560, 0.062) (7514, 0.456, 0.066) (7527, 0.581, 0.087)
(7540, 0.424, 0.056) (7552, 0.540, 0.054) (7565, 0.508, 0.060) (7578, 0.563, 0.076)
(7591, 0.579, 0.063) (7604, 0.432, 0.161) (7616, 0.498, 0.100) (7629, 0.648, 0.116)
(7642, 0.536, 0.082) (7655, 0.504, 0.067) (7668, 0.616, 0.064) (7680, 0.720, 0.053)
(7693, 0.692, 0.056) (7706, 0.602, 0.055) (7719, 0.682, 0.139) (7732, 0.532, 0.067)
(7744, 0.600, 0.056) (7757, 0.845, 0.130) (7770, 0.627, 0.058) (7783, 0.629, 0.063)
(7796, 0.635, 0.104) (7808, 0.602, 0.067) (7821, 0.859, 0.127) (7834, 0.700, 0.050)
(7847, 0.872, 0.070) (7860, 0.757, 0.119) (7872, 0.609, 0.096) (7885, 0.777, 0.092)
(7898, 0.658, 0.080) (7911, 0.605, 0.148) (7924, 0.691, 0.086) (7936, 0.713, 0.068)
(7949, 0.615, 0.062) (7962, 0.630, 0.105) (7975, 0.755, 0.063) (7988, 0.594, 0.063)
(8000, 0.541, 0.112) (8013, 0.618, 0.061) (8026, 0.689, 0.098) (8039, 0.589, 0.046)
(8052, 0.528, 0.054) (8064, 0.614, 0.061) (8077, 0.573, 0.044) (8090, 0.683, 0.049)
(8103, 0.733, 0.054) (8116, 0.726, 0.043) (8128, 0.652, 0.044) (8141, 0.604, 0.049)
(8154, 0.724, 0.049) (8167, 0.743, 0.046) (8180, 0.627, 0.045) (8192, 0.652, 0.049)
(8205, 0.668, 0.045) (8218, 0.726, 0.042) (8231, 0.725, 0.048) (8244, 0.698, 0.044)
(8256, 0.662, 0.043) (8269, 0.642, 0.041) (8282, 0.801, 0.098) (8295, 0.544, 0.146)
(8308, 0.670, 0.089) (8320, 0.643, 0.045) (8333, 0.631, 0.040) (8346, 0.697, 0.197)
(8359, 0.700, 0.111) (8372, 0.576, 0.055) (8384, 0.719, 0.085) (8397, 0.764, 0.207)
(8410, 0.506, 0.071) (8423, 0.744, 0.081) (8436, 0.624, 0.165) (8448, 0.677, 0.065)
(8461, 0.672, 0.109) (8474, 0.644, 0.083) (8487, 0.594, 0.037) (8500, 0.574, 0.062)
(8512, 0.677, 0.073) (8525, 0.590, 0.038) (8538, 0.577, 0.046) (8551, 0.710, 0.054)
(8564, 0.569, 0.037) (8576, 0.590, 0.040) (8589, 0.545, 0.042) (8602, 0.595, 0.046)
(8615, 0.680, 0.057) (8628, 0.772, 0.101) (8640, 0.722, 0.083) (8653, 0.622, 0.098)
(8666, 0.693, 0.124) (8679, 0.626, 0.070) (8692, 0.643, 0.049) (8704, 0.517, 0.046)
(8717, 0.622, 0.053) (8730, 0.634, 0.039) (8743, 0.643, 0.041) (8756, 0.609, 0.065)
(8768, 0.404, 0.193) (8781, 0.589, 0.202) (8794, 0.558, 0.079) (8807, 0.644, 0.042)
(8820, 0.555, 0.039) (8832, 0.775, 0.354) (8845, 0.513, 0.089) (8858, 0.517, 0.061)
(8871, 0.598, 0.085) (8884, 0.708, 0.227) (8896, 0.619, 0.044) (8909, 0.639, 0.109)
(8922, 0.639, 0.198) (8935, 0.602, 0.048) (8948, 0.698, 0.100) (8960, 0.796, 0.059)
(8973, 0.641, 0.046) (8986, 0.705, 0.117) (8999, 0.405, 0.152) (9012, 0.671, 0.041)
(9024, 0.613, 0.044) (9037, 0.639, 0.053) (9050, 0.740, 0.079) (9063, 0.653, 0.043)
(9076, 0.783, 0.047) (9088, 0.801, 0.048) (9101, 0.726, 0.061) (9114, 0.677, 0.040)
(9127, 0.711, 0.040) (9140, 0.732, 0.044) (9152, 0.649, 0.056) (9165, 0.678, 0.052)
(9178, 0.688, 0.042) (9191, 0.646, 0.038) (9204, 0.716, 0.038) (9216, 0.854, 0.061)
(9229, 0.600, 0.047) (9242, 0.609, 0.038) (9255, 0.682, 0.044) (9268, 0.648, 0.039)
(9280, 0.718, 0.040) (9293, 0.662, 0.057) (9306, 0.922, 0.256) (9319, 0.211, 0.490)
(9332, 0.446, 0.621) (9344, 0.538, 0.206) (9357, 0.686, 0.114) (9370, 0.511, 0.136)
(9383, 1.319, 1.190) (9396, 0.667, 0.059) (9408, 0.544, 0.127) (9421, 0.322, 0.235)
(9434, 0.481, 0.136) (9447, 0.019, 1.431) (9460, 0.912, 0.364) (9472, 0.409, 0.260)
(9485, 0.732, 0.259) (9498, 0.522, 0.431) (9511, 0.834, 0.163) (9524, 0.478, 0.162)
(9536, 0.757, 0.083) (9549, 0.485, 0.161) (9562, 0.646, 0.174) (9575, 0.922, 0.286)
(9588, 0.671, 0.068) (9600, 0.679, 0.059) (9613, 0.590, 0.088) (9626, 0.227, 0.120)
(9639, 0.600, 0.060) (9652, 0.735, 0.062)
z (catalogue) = 0.710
